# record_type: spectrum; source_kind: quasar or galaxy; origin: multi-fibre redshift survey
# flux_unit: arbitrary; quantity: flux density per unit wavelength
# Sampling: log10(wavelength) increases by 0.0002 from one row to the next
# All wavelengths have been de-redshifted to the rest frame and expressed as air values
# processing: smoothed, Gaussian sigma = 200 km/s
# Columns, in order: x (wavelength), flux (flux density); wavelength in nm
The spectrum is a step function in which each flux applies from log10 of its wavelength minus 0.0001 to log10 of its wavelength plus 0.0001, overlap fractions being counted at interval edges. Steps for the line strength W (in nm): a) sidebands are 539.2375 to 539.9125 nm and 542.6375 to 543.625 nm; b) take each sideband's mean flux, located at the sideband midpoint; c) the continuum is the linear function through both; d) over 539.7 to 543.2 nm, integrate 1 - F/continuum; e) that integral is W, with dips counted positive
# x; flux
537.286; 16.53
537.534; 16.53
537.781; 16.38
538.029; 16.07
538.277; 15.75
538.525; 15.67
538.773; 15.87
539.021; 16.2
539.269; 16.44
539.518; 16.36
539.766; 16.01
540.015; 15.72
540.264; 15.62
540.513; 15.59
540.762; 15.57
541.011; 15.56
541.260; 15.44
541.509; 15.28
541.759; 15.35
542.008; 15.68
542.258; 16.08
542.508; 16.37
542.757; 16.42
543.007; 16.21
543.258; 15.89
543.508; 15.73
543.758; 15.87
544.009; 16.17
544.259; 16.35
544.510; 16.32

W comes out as 0.077 nm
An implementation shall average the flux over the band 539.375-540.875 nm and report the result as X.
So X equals 15.8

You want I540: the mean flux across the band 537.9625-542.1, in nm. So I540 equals 15.8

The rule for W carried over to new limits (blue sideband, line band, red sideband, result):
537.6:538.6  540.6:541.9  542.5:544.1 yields 0.05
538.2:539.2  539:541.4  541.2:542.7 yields 0.00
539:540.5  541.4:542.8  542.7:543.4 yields 0.02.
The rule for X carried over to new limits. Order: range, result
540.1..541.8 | 15.5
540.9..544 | 15.8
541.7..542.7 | 16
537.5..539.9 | 16.1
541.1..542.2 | 15.5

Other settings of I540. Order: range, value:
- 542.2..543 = 16.3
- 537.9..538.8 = 15.8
